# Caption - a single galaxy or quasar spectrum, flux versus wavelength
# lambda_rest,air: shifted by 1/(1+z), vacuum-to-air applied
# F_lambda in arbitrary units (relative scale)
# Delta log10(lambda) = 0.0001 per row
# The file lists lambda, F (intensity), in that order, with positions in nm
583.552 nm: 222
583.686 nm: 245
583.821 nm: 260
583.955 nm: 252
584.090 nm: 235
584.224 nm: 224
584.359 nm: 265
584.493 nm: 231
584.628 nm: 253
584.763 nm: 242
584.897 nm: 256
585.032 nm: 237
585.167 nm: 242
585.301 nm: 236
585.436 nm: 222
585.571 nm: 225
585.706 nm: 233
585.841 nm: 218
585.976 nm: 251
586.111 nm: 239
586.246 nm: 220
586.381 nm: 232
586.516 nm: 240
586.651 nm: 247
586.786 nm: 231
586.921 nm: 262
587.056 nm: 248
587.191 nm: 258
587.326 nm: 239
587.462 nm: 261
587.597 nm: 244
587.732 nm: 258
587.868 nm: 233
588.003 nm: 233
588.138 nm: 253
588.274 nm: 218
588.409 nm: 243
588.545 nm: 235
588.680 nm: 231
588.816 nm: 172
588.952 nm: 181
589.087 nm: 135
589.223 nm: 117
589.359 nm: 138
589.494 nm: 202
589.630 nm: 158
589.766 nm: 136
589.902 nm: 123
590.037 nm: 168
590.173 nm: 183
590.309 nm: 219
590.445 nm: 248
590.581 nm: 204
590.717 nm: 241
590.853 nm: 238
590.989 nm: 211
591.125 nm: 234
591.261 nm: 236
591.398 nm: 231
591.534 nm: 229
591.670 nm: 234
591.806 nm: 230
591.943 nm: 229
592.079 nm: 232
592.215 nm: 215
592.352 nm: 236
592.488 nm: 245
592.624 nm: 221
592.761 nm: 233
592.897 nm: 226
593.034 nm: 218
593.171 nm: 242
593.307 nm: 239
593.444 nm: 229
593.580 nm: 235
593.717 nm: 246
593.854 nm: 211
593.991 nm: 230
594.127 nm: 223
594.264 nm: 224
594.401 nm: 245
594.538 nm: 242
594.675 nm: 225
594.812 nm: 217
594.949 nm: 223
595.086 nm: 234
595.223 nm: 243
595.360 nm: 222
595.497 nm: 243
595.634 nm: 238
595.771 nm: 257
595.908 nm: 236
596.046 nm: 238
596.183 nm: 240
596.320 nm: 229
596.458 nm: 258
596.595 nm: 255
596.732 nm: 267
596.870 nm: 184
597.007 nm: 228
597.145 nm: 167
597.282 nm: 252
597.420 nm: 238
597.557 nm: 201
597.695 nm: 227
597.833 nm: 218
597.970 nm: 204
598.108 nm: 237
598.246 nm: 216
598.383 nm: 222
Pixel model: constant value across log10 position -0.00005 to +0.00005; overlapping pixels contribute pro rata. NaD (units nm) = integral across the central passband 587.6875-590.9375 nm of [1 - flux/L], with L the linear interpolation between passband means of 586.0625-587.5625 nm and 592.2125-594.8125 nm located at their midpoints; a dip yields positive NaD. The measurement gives 0.55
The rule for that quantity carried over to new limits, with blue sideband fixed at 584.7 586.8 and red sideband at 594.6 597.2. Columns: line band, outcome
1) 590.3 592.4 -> 0.04 nm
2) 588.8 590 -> 0.43 nm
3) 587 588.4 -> -0.06 nm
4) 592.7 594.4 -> 0.02 nm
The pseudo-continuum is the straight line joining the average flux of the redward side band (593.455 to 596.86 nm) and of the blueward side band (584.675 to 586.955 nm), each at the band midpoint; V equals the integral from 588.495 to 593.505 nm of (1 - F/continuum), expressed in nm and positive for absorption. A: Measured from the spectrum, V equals 0.60 nm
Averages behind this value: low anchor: 237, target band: 208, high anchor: 236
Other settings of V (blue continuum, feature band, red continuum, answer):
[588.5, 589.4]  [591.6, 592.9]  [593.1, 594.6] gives -0.10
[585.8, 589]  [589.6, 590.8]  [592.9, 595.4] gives 0.23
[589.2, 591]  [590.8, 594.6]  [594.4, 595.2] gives -0.38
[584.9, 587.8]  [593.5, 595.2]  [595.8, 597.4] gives 0.03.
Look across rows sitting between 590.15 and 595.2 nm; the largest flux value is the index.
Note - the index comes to 248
